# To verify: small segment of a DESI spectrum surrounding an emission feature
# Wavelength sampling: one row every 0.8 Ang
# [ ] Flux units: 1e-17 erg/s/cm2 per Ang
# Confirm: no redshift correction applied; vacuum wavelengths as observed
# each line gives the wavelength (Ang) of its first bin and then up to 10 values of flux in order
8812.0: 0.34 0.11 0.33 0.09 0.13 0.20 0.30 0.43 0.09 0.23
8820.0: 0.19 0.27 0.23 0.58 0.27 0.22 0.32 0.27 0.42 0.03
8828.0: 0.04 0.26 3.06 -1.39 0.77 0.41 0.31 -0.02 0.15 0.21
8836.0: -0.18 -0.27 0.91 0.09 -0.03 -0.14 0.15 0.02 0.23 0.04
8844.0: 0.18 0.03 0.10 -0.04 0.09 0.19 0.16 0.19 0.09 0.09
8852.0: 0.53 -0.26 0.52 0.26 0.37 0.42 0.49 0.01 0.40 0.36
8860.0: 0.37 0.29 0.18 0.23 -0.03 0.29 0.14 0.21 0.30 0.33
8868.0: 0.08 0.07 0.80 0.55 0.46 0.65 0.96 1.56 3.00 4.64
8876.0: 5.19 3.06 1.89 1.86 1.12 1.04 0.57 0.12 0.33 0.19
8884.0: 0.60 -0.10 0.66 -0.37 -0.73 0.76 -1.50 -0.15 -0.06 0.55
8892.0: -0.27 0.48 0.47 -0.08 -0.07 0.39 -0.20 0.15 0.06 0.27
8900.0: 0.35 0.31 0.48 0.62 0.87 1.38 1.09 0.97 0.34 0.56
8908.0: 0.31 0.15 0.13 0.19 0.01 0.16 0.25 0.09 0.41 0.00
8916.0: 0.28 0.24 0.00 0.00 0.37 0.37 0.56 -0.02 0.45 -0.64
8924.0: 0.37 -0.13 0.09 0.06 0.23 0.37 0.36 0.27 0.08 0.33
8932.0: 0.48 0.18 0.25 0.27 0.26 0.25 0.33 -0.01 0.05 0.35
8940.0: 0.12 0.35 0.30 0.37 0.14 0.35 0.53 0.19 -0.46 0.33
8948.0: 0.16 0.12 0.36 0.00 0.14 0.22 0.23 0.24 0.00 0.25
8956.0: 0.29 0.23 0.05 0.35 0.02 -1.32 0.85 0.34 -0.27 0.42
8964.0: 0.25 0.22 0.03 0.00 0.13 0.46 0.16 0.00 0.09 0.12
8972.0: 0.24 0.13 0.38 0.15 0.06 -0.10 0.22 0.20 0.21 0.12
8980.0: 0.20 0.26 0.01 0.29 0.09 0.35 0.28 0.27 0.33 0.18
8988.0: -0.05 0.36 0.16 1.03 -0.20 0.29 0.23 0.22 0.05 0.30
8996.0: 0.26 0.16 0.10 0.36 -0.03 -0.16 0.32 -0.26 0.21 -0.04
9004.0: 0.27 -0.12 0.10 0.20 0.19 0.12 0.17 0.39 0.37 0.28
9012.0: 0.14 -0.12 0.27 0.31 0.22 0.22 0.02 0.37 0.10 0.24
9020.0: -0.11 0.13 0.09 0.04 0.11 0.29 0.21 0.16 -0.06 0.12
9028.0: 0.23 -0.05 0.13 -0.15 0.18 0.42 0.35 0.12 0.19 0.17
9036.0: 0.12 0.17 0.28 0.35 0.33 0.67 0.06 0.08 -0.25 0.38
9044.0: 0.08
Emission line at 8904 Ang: [N II]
